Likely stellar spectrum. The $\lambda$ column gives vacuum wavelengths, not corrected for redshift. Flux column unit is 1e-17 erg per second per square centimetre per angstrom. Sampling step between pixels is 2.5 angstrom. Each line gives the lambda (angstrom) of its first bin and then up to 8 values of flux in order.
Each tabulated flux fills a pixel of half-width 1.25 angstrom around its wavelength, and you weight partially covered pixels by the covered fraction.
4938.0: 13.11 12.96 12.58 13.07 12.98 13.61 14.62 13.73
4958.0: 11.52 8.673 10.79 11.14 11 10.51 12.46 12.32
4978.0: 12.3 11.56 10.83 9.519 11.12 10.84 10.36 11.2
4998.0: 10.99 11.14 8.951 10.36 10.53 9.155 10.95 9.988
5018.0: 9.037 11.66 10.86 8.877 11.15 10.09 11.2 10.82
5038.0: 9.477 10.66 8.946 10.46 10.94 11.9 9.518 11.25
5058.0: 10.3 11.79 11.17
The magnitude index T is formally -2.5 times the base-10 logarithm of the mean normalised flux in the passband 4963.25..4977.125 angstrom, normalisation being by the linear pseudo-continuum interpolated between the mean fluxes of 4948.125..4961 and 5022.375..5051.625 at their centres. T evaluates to 0.07 mag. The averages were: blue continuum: 12.7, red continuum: 10.4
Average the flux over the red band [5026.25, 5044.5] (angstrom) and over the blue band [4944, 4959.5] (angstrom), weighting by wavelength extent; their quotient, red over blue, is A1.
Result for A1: 0.78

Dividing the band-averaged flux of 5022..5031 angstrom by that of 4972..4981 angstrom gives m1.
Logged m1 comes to 0.84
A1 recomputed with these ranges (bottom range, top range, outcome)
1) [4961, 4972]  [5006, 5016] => 0.95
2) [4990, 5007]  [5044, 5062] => 1.03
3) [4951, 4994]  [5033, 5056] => 0.92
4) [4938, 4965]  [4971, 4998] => 0.90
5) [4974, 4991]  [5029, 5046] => 0.91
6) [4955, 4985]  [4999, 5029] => 0.90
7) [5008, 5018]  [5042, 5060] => 1.06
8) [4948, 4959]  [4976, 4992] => 0.83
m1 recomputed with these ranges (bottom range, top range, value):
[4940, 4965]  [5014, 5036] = 0.84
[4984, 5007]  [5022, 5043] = 0.98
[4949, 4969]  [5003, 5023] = 0.86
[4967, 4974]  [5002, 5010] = 0.88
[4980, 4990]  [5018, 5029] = 0.98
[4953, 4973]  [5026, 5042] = 0.92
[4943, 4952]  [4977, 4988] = 0.84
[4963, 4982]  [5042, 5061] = 0.92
